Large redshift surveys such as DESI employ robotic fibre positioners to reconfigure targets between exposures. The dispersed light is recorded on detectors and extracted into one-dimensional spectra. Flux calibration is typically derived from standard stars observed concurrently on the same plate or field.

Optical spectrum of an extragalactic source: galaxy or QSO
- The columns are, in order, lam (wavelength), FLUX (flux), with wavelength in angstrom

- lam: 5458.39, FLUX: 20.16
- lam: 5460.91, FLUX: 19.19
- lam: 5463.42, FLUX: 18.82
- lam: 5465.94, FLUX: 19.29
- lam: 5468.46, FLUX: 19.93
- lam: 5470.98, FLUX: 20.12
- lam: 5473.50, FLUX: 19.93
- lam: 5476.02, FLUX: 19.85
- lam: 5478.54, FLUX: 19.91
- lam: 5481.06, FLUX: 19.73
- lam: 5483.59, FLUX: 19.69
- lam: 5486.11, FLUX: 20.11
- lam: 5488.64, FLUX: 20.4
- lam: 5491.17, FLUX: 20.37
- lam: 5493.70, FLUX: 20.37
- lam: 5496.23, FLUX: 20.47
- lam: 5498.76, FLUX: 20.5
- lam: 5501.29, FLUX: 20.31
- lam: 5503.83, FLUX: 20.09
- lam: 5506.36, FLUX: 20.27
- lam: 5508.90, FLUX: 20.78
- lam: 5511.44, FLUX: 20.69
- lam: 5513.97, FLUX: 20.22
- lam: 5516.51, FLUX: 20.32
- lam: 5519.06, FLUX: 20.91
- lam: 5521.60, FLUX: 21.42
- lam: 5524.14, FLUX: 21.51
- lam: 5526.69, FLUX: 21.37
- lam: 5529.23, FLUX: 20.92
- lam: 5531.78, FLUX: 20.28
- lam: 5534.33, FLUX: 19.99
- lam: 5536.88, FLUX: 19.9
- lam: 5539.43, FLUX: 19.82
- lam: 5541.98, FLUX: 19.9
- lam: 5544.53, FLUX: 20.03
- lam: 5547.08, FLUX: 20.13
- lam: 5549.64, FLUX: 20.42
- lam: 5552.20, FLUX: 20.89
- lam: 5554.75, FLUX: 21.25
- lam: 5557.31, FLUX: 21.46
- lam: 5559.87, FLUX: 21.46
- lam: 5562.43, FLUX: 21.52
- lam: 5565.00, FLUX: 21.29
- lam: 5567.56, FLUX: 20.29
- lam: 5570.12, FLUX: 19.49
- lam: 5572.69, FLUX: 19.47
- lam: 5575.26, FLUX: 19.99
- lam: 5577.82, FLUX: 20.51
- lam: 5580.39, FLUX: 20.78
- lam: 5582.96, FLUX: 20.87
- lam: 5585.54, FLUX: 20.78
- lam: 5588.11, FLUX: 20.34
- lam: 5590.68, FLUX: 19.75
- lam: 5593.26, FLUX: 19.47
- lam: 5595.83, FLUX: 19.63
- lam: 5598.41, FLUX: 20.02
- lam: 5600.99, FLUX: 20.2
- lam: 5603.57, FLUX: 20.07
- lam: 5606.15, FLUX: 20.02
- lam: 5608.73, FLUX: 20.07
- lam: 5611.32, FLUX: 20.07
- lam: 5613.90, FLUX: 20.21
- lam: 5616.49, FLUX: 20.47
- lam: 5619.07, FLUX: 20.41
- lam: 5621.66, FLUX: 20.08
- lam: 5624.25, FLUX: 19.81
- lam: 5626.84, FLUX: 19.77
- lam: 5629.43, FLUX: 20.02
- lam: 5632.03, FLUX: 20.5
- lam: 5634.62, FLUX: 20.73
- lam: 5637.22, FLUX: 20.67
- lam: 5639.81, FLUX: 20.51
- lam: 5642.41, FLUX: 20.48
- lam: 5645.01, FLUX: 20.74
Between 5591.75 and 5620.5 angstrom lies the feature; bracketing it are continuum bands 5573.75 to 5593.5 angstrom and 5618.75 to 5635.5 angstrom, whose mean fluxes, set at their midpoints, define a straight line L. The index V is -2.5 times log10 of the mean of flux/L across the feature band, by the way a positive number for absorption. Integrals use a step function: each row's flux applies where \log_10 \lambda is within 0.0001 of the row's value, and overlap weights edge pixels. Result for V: 0.01 mag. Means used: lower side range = 20.3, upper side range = 20.2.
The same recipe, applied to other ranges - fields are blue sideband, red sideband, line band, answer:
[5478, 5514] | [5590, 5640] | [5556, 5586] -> -0.03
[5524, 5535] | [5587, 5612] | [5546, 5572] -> -0.02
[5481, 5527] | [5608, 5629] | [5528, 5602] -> 0.00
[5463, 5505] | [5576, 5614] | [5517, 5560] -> -0.03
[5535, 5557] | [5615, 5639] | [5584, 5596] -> 0.01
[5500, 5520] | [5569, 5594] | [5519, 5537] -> -0.02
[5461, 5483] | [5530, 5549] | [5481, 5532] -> -0.04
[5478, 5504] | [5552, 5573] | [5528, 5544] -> 0.03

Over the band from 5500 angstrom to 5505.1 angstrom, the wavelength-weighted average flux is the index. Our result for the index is 20.2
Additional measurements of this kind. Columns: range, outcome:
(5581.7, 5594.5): 20.2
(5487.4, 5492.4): 20.4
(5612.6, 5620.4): 20.4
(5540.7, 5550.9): 20.1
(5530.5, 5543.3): 20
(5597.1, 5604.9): 20.1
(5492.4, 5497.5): 20.4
